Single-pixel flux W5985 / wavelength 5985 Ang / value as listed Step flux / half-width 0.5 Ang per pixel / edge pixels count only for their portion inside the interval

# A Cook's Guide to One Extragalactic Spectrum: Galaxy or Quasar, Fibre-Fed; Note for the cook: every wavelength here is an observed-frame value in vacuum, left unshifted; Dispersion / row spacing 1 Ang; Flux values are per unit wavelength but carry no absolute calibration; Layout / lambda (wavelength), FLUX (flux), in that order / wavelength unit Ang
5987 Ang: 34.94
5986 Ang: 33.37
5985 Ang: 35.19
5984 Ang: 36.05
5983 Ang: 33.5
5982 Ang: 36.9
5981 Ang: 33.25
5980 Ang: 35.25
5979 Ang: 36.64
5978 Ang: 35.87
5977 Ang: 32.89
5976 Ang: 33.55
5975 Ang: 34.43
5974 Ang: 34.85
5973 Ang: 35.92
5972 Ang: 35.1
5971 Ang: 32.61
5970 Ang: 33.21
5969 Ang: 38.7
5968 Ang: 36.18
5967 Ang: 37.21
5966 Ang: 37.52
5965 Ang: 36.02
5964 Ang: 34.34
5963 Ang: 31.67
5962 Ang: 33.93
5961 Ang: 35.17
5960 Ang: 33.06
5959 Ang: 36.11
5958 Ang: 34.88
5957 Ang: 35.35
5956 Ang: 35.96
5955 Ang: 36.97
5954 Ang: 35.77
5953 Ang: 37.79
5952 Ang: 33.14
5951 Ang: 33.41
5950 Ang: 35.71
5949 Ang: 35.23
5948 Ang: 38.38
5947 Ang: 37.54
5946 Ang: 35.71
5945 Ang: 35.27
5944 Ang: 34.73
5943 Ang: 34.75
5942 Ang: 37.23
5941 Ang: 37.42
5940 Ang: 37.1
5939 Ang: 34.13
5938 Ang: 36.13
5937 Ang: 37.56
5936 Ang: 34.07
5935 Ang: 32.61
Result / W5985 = 35.19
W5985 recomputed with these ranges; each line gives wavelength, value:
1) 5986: 33.37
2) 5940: 37.1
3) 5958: 34.88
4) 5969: 38.7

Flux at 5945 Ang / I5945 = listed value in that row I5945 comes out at 35.27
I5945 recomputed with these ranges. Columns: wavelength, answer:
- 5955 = 36.97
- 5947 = 37.54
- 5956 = 35.96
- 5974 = 34.85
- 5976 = 33.55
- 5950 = 35.71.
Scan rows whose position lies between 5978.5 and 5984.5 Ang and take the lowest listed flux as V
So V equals 33.25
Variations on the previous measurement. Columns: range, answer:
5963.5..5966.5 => 34.34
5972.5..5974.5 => 34.85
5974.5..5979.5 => 32.89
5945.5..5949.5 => 35.23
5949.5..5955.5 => 33.14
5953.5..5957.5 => 35.35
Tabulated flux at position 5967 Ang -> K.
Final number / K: 37.21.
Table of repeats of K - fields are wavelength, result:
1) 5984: 36.05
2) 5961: 35.17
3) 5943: 34.75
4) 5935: 32.61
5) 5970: 33.21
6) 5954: 35.77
